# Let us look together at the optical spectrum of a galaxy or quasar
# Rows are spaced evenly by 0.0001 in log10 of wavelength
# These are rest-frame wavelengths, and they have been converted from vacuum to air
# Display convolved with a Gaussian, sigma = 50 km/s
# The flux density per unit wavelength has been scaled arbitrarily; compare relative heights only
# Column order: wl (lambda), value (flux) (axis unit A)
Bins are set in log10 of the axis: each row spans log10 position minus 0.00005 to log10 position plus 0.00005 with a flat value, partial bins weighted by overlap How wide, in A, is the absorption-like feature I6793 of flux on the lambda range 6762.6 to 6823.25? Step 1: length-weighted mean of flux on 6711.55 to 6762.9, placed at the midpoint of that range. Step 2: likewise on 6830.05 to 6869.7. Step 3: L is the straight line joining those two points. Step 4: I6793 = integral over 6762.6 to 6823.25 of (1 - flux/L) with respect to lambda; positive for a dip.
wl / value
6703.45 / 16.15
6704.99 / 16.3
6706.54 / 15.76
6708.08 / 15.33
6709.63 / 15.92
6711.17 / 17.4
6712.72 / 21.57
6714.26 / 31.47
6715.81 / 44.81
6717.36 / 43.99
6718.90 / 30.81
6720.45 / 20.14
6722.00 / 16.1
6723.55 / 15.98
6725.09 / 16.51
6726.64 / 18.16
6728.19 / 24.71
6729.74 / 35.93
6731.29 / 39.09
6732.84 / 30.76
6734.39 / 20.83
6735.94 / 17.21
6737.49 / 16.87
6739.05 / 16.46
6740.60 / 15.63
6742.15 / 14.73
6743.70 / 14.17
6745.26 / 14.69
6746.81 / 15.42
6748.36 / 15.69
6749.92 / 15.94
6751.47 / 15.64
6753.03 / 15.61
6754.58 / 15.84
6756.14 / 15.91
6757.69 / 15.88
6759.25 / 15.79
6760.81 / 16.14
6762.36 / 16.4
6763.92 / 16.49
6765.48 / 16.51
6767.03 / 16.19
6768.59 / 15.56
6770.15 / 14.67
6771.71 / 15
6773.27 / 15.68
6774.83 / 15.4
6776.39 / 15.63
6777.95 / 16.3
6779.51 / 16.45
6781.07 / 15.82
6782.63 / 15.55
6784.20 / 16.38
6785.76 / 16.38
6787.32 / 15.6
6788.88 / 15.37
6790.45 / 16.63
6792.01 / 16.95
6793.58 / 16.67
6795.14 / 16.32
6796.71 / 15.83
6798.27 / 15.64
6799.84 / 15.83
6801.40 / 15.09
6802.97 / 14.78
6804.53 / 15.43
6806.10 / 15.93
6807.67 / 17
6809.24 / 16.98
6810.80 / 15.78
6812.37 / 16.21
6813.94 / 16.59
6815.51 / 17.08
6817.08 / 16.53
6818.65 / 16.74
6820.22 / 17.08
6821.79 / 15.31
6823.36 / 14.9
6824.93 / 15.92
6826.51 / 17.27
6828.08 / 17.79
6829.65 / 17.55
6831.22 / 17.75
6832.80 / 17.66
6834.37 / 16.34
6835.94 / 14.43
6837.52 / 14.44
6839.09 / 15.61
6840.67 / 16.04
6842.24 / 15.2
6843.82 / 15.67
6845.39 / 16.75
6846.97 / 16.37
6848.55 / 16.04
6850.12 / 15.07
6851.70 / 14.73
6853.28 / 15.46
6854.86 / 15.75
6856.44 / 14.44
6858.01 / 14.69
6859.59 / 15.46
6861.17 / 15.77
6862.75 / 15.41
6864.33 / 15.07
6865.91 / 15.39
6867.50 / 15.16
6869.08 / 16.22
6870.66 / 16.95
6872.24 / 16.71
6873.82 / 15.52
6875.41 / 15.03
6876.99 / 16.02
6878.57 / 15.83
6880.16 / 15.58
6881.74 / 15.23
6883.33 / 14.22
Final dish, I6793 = 7.6 A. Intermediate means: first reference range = 21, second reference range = 15.7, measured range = 16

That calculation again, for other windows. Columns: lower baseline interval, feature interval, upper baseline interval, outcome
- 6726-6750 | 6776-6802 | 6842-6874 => 3.4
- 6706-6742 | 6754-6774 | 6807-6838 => 4.6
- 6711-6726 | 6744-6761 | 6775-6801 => 4.4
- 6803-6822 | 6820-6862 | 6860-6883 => 0.4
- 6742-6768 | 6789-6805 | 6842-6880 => -0.2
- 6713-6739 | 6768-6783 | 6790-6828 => 3.4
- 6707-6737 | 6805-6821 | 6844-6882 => 2.0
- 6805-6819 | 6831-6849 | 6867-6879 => 0.3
